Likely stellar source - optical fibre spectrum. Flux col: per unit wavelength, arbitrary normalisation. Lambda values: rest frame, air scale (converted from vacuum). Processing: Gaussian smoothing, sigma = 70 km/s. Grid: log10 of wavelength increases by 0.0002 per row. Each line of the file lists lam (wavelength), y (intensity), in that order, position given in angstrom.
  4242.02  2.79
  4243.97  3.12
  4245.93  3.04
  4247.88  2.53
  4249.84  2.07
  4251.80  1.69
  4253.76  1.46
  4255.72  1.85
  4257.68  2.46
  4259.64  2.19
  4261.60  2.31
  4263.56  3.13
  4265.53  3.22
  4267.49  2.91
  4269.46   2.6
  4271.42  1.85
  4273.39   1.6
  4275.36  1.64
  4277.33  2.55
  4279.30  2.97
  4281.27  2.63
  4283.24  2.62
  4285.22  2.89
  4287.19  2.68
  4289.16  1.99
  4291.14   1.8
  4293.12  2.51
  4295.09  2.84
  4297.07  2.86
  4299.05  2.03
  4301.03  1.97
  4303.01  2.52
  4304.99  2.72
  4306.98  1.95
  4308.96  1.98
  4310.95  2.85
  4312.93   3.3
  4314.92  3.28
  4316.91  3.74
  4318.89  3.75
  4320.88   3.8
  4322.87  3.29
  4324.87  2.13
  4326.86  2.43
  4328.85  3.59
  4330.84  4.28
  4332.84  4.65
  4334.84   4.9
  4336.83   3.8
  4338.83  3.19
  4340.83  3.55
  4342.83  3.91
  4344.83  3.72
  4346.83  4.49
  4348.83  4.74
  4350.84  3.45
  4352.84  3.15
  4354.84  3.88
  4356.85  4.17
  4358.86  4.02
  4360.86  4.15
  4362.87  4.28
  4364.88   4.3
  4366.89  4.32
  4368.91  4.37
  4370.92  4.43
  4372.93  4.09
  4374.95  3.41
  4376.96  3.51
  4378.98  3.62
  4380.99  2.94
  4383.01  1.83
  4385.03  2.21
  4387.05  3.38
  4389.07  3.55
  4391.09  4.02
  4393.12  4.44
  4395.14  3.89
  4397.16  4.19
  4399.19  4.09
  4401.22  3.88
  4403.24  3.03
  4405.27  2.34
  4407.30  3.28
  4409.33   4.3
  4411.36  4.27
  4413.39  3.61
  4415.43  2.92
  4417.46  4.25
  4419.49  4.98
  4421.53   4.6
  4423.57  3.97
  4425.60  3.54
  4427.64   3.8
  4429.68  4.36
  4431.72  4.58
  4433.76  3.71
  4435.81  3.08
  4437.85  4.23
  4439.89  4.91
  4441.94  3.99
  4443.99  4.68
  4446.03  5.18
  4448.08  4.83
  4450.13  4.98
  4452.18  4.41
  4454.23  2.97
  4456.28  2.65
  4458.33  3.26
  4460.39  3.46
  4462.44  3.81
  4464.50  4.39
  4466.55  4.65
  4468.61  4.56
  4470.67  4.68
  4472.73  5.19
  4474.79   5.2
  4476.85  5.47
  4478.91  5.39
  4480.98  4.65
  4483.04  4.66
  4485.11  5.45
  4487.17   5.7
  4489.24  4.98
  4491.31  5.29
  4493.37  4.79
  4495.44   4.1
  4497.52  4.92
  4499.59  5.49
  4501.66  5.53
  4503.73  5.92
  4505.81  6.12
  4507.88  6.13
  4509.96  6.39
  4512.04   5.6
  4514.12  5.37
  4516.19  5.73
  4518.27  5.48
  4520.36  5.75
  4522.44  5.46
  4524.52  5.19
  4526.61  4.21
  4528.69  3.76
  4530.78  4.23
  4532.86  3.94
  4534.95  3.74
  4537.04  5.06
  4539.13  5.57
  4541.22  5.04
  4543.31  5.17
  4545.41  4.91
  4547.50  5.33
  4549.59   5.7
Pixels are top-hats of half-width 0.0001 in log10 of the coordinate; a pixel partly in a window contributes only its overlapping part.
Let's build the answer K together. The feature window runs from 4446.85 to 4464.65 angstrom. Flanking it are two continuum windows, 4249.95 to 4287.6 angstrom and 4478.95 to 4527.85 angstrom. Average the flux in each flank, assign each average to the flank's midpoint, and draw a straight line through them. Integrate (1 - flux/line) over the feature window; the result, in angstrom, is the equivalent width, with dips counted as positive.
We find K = 3.3 angstrom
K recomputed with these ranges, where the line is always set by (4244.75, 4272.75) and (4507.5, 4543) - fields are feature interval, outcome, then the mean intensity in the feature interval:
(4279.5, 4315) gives 3.2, 2.51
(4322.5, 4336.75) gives -2.5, 3.64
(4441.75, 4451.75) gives -1.1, 4.77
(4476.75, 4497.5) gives -1.5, 5.02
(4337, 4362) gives -4.3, 3.87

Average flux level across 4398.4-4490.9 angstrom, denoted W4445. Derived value 4.25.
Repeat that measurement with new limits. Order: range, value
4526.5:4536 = 3.96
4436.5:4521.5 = 4.9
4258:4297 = 2.48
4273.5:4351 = 3.06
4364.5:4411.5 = 3.63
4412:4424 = 4.06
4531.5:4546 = 4.76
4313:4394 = 3.71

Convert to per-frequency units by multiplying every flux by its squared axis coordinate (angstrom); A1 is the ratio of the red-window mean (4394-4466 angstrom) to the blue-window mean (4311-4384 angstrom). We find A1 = 1.1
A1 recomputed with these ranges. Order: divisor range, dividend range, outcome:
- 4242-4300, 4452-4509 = 2.18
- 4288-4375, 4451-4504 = 1.45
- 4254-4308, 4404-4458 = 1.78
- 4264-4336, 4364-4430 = 1.38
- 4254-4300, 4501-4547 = 2.39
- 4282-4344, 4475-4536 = 1.85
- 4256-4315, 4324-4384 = 1.58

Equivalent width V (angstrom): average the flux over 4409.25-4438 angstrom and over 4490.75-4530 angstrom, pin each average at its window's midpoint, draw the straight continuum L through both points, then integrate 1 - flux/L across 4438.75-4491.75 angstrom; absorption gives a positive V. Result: 0.6 angstrom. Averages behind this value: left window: 4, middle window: 4.58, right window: 5.32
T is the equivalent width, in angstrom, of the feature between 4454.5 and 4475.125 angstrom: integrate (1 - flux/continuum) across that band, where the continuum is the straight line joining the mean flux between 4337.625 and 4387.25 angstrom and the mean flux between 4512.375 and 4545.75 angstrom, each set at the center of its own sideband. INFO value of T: 1.7 angstrom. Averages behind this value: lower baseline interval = 3.73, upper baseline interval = 4.93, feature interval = 4.11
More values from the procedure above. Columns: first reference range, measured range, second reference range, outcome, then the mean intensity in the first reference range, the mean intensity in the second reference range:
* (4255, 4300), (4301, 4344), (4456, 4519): -3.9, 2.44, 5.03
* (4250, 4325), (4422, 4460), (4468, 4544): 2.6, 2.54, 5.14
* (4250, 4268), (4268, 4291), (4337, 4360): 2.8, 2.33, 3.84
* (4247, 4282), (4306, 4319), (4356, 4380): 0.9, 2.31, 4.05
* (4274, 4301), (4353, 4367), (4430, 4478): -3.6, 2.43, 4.3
